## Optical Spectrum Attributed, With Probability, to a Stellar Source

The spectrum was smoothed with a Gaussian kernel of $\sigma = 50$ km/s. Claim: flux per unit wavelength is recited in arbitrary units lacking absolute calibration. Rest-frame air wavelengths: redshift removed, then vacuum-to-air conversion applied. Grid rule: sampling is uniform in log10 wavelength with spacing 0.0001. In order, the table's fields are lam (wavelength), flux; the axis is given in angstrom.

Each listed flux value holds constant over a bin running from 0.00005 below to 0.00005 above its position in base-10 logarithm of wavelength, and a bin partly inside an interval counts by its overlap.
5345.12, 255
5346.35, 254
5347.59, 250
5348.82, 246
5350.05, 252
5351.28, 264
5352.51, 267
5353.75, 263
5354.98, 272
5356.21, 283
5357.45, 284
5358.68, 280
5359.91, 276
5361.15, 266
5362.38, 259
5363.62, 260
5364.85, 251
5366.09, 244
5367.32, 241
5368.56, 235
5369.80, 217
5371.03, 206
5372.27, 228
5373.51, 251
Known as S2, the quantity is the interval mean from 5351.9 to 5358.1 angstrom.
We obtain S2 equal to 274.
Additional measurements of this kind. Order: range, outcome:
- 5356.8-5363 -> 273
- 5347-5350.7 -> 250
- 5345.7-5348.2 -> 251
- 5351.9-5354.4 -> 265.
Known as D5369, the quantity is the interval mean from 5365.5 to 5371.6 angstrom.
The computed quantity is 229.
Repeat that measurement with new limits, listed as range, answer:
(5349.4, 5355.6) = 264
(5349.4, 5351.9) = 258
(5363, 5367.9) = 249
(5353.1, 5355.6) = 267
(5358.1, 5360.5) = 278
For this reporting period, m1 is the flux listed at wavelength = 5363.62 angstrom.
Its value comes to 260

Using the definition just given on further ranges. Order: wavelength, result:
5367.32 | 241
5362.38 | 259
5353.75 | 263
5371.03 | 206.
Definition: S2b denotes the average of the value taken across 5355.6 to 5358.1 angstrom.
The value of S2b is 283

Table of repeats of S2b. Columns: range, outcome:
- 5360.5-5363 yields 262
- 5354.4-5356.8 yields 278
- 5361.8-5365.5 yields 256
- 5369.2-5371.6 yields 212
